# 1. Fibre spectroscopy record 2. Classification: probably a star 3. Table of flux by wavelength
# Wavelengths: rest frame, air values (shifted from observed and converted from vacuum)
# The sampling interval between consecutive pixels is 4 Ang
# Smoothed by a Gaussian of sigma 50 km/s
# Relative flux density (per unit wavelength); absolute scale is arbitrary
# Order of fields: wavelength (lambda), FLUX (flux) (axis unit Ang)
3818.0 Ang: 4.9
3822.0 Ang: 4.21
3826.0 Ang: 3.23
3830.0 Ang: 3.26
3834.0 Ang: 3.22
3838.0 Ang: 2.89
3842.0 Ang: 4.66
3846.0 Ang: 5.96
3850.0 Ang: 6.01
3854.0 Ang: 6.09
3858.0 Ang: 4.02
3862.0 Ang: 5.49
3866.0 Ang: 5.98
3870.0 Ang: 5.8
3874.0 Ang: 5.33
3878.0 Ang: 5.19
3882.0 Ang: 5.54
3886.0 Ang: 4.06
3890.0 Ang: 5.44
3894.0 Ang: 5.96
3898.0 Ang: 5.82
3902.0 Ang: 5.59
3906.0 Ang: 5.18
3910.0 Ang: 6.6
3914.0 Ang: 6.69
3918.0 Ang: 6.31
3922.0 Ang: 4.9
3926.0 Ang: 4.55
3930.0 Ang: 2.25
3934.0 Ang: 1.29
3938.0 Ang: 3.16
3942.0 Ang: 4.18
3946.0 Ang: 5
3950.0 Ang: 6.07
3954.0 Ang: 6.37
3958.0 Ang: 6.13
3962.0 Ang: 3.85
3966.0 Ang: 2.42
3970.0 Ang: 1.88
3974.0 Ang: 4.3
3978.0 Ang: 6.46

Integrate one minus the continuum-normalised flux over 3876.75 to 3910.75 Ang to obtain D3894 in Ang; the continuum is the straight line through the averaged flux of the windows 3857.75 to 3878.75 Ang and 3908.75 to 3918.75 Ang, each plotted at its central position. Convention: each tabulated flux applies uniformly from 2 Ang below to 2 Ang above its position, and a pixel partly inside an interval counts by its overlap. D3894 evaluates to 3.4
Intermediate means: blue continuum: 5.42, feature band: 5.45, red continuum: 6.56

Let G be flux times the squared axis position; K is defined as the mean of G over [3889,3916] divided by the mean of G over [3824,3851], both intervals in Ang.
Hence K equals 1.5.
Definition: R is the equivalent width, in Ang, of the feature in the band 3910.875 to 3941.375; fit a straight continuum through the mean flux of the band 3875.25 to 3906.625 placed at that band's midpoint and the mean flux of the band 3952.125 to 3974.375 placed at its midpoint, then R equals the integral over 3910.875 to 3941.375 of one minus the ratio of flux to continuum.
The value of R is 3.5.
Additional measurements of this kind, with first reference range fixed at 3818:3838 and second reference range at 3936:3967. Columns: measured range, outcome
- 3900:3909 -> -2.6 Ang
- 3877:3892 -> -3.5 Ang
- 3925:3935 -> 4.1 Ang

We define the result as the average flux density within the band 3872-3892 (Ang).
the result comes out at 5.11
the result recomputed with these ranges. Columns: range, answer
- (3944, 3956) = 5.81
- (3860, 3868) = 5.74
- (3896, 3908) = 5.53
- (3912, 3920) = 6.5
